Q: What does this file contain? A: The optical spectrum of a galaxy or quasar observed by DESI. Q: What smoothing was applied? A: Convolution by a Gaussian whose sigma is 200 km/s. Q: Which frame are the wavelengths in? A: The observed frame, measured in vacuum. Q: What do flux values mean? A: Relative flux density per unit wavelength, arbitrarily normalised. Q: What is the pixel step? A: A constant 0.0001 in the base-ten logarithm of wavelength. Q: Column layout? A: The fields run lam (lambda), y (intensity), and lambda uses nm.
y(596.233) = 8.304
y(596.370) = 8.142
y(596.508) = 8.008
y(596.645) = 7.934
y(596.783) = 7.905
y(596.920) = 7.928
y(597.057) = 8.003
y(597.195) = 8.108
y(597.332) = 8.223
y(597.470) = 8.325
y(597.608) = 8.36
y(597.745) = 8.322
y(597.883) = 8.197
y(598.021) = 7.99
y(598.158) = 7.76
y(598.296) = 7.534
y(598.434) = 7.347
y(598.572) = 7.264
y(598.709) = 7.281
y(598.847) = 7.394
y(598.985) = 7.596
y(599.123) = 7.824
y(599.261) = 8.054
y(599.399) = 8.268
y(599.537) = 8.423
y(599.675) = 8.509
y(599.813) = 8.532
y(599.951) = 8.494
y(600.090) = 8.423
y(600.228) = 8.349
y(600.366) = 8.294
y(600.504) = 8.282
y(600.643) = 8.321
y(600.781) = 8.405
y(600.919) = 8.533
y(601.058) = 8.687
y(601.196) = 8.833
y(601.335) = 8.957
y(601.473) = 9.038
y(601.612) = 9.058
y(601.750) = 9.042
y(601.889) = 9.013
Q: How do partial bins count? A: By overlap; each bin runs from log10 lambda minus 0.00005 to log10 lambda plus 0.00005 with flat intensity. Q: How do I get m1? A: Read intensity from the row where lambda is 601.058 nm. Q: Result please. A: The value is 8.687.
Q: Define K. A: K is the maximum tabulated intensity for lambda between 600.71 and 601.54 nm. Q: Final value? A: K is 9.038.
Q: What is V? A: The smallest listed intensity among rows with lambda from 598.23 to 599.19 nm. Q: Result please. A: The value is 7.264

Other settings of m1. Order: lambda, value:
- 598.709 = 7.281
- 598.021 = 7.99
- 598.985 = 7.596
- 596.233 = 8.304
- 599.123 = 7.824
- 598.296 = 7.534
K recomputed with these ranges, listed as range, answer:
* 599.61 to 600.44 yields 8.532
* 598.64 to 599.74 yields 8.509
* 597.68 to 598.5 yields 8.322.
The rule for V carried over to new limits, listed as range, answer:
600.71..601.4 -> 8.405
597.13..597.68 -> 8.108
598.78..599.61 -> 7.394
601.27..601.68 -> 8.957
